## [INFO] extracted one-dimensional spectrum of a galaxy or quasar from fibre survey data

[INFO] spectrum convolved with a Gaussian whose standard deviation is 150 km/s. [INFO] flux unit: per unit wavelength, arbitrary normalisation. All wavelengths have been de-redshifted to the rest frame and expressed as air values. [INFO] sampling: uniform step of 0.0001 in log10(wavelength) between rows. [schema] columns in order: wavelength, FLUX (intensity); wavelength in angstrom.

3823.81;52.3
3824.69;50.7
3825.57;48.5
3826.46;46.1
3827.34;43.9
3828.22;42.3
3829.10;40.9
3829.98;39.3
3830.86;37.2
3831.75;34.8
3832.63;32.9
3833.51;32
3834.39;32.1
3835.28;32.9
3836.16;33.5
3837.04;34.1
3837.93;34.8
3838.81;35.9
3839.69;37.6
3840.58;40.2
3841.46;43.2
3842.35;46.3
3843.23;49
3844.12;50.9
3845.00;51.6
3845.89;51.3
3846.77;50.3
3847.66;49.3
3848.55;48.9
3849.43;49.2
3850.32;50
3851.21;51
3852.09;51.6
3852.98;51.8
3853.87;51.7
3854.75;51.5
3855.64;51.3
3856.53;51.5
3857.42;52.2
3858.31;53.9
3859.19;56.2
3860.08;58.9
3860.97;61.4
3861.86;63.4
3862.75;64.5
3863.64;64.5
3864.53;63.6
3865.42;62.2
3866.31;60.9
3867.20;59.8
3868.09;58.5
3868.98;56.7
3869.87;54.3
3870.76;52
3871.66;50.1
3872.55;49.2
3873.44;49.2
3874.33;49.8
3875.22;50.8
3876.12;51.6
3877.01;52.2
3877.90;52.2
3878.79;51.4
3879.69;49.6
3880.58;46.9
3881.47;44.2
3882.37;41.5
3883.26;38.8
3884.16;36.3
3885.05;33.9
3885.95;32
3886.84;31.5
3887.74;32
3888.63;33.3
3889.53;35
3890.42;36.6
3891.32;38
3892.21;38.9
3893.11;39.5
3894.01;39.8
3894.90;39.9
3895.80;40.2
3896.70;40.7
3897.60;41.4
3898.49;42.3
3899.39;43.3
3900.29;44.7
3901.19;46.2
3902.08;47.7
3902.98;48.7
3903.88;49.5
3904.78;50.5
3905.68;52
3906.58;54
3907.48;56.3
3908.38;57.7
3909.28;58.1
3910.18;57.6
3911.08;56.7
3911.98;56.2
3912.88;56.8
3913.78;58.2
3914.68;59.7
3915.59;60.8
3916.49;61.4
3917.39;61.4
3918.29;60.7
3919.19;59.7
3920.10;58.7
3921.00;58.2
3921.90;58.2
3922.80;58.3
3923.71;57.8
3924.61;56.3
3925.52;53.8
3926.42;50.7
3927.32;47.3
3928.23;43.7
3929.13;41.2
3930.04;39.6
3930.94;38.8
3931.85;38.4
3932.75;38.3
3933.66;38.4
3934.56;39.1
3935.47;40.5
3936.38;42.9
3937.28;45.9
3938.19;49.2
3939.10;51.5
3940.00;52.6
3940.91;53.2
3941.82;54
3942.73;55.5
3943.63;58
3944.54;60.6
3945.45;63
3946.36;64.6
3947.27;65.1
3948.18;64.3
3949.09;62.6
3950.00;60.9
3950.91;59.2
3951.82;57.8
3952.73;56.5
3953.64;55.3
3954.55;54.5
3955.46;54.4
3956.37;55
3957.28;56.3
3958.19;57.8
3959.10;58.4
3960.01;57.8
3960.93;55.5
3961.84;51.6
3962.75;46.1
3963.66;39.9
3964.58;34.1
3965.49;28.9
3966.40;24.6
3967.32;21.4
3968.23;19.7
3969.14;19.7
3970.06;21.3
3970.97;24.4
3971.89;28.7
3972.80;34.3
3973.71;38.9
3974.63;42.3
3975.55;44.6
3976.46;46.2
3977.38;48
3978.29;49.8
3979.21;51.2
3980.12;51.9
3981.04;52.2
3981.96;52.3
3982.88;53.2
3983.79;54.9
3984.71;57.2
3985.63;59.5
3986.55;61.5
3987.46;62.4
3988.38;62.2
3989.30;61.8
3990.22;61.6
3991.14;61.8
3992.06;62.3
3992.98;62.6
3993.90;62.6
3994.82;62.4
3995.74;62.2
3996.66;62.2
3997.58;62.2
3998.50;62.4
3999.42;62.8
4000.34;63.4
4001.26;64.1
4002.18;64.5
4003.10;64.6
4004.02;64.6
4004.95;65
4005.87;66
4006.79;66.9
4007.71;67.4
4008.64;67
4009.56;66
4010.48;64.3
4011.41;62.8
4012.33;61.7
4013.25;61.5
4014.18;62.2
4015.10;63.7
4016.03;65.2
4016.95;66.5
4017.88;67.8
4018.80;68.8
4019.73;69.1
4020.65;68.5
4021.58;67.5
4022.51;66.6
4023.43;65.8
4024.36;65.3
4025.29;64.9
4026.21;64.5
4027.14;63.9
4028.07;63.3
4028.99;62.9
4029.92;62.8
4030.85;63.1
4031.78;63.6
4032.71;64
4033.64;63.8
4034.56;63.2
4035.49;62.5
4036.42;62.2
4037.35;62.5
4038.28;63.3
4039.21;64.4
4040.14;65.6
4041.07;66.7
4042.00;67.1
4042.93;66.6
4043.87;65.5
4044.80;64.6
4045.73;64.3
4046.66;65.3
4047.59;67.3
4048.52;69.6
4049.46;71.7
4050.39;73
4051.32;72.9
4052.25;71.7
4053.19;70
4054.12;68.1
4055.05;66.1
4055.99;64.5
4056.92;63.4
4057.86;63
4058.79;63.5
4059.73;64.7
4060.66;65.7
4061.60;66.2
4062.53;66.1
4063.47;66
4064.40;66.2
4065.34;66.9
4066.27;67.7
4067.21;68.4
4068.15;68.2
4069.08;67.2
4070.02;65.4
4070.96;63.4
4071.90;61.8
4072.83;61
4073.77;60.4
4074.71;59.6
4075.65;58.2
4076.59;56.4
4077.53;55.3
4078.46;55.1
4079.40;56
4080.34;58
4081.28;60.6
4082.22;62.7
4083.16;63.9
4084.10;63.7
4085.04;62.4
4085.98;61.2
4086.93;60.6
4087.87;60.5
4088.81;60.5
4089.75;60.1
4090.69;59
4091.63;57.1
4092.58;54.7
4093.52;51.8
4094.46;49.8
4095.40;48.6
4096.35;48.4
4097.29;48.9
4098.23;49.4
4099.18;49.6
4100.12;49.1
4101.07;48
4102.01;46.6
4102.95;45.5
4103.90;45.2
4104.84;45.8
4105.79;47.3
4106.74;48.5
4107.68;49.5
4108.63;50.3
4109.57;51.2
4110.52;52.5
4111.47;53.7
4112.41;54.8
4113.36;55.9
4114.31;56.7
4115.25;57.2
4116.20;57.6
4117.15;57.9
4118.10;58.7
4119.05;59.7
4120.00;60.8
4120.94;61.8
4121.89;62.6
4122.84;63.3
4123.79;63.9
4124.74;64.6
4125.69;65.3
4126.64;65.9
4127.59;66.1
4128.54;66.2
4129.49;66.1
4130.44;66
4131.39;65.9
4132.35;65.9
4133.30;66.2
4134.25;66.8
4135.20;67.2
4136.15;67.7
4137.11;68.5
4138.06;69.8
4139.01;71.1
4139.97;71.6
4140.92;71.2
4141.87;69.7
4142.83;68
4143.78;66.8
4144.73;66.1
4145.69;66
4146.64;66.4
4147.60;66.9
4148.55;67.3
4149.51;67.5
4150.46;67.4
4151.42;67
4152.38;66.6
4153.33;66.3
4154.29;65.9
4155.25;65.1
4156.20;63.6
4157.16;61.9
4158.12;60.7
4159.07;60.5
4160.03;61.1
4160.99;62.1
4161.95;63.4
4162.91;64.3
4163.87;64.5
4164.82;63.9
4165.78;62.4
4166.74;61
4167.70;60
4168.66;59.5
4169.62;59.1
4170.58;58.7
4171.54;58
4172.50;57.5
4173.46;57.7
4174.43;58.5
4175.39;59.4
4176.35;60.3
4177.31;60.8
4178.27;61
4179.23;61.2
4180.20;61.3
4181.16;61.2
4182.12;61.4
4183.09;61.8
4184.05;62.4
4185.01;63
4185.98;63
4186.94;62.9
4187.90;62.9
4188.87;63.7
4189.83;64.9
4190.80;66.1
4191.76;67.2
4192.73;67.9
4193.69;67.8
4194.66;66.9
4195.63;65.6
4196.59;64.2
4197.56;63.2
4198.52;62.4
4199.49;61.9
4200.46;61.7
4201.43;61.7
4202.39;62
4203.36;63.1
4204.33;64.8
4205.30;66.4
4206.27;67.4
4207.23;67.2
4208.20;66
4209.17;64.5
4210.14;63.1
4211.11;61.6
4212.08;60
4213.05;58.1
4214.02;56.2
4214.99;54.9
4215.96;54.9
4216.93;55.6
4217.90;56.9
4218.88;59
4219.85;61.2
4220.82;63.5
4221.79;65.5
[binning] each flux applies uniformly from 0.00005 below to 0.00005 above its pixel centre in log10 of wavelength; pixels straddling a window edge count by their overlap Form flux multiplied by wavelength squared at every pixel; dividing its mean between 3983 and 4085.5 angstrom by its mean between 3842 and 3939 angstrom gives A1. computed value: 1.4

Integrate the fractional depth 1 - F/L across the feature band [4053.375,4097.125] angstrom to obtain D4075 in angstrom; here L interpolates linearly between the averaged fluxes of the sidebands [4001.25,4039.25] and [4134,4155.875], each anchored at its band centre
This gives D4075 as 3.2 angstrom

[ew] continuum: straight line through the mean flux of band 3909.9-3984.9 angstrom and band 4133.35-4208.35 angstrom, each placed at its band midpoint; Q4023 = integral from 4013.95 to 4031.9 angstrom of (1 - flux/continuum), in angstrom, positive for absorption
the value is -3.6 angstrom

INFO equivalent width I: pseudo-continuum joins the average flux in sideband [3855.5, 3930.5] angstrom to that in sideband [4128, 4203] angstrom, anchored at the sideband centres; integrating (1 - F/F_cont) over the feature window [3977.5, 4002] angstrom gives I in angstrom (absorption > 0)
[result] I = -1.7 angstrom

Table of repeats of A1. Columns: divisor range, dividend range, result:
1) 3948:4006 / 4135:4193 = 1.34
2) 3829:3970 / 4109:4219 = 1.48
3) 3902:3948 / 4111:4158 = 1.35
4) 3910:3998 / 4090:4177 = 1.28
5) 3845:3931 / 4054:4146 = 1.33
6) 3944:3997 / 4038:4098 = 1.29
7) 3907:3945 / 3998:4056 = 1.32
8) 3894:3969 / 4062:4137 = 1.26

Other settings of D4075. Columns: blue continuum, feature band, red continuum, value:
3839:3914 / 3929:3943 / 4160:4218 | 1.8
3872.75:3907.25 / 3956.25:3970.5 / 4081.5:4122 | 2.1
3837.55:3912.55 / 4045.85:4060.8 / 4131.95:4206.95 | -2.5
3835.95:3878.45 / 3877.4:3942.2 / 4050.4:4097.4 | 7.8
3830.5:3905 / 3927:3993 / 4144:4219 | 2.9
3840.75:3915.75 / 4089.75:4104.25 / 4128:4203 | 2.4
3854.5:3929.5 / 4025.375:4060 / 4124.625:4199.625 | -4.4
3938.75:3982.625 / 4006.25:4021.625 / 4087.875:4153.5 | -4.0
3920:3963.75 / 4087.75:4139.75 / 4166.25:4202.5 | 1.5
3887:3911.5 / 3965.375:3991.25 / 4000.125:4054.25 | 6.0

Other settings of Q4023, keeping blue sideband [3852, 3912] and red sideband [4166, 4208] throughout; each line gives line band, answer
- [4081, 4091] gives -0.58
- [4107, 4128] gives 0.35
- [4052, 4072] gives -3.19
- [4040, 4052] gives -2.46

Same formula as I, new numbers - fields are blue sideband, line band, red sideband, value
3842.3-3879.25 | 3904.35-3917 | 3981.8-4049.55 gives 0.0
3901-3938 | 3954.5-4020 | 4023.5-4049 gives 5.6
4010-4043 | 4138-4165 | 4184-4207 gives -0.6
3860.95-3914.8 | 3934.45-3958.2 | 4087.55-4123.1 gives -2.5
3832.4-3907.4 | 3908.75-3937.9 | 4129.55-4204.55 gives -1.0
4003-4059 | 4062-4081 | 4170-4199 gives 0.7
